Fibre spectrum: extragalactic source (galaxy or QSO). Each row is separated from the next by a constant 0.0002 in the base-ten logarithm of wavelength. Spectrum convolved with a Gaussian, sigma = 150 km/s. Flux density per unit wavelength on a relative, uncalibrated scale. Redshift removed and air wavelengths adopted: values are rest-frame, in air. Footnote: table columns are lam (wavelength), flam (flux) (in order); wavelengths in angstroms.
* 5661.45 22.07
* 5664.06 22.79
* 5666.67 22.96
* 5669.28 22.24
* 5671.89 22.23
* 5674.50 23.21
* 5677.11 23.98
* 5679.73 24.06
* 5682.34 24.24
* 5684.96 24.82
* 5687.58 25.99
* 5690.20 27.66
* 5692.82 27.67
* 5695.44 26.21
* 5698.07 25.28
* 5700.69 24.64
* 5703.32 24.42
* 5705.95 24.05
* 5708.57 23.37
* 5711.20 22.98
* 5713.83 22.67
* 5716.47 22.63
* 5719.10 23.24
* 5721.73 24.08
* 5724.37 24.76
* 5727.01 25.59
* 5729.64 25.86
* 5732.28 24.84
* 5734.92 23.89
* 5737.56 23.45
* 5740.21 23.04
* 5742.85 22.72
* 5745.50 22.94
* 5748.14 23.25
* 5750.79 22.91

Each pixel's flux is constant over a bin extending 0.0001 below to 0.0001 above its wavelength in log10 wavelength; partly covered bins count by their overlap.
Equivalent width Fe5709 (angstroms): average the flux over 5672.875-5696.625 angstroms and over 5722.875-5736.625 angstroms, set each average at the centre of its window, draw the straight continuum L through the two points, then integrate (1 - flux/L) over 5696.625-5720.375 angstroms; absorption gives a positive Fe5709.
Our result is 1.3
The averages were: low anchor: 25.3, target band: 23.7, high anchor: 24.9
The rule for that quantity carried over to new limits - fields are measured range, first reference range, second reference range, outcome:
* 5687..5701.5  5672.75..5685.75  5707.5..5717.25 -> -1.7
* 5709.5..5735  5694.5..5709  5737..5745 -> -0.3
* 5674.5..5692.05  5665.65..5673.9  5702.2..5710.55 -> -1.5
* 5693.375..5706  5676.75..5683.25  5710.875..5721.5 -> -0.9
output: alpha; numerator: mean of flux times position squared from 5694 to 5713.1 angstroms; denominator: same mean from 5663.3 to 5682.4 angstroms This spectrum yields 1.1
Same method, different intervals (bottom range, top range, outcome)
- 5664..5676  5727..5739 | 1.11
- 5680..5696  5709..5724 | 0.90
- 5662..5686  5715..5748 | 1.04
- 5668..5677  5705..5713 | 1.04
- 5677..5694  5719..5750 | 0.95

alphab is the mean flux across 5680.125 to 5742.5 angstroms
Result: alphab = 24.5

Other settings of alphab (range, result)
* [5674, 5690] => 24.7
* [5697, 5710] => 24.3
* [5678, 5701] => 25.6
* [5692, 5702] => 25.9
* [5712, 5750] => 23.8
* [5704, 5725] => 23.5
